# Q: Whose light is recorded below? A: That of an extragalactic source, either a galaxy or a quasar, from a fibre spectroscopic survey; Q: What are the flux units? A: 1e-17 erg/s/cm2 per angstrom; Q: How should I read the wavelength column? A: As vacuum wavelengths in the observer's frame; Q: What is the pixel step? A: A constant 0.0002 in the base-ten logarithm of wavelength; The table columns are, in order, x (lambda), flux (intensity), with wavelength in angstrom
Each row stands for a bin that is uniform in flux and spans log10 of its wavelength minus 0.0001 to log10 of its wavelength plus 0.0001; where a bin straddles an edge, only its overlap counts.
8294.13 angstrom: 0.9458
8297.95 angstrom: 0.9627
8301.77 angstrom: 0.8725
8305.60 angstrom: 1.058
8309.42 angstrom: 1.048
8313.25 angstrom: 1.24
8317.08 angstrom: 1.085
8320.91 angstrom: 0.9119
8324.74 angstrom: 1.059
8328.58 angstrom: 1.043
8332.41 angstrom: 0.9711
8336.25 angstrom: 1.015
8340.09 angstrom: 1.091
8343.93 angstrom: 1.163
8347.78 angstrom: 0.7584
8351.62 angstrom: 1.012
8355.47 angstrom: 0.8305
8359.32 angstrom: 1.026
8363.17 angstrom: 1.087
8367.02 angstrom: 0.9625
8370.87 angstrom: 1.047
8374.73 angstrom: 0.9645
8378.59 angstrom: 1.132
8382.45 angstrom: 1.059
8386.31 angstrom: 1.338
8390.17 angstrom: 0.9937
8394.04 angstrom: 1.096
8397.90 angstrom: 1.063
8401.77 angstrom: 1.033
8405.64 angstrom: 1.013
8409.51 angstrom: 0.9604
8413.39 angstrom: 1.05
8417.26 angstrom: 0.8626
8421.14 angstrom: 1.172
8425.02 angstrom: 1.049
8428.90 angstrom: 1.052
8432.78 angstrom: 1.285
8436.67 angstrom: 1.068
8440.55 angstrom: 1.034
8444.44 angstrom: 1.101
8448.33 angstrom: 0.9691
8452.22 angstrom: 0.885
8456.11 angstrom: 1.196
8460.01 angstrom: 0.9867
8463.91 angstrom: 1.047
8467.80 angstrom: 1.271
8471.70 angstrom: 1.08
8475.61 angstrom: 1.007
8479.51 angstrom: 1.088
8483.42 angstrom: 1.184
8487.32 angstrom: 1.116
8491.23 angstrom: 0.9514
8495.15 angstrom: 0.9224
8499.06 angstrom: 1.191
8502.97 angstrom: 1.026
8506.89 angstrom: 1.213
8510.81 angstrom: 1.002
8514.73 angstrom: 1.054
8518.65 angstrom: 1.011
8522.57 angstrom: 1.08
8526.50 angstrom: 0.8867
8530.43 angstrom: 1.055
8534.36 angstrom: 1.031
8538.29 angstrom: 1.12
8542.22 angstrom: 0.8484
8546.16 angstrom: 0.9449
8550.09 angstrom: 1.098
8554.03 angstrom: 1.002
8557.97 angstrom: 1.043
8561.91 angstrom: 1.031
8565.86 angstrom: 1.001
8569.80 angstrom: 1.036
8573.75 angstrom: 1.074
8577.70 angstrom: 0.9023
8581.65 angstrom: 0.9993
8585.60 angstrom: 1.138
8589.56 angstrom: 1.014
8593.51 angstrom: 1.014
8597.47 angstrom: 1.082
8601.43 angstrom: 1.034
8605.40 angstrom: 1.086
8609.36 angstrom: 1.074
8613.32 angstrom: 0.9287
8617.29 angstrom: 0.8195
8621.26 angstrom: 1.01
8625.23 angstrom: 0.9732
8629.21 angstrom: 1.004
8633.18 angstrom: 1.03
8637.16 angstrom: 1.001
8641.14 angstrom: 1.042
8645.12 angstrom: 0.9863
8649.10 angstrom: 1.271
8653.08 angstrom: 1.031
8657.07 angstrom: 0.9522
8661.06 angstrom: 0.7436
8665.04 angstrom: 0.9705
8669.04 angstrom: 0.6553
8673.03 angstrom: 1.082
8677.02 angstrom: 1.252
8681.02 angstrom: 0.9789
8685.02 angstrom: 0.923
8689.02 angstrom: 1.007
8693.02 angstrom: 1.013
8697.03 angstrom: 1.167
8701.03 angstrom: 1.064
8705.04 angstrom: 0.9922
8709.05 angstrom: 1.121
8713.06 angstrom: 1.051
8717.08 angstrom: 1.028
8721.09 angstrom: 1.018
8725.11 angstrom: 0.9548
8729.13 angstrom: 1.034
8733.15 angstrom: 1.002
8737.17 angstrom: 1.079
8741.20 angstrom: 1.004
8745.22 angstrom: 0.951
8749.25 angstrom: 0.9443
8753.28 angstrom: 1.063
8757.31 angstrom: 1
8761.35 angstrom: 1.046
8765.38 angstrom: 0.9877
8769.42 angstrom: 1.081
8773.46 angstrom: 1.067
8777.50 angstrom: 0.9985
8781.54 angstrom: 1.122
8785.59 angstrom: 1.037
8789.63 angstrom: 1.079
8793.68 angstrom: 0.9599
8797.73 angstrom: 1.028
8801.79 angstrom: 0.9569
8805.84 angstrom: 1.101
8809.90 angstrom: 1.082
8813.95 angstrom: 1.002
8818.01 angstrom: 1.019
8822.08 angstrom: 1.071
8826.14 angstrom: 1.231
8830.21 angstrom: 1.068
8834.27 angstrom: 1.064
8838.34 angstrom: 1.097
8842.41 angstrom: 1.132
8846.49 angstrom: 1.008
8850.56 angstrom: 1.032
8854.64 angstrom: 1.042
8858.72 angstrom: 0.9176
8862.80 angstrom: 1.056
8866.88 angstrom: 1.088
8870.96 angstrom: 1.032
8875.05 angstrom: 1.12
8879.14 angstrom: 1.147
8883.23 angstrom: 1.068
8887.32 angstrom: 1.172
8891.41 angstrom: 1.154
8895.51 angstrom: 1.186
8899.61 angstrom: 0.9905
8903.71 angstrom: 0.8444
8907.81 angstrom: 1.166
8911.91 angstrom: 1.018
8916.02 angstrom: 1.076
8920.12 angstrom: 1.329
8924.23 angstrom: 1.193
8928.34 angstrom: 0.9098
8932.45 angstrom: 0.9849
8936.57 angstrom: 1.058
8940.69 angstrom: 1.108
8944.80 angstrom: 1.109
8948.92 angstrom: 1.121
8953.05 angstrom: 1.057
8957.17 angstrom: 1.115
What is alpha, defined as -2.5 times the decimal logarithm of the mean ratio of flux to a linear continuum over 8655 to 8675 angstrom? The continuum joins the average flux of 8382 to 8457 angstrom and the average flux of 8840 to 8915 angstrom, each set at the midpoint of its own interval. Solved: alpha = 0.21 mag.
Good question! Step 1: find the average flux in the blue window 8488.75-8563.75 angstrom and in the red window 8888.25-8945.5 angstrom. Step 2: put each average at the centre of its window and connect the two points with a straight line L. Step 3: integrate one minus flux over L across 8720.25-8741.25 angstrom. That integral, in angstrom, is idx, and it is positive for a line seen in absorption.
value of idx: 0.8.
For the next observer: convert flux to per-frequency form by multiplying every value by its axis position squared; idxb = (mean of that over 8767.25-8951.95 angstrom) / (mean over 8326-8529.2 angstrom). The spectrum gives 1.13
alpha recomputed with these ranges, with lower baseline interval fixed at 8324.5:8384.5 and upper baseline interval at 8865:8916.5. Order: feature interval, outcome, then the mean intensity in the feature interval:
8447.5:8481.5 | -0.04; 1.06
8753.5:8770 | 0.04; 1.03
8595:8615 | 0.00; 1.04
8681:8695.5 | 0.07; 0.986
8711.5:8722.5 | 0.03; 1.03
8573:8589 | 0.02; 1.02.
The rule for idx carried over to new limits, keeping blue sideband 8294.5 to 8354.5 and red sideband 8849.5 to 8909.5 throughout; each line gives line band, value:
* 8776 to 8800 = 0.5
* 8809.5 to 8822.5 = 0.3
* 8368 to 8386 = -0.9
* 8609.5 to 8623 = 1.3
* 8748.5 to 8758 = 0.4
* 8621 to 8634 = 0.5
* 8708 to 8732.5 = 0.5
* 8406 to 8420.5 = 0.6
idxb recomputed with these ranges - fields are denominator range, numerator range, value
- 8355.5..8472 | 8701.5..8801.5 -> 1.05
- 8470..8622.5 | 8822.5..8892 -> 1.13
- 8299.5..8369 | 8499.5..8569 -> 1.07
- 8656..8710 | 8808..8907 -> 1.12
